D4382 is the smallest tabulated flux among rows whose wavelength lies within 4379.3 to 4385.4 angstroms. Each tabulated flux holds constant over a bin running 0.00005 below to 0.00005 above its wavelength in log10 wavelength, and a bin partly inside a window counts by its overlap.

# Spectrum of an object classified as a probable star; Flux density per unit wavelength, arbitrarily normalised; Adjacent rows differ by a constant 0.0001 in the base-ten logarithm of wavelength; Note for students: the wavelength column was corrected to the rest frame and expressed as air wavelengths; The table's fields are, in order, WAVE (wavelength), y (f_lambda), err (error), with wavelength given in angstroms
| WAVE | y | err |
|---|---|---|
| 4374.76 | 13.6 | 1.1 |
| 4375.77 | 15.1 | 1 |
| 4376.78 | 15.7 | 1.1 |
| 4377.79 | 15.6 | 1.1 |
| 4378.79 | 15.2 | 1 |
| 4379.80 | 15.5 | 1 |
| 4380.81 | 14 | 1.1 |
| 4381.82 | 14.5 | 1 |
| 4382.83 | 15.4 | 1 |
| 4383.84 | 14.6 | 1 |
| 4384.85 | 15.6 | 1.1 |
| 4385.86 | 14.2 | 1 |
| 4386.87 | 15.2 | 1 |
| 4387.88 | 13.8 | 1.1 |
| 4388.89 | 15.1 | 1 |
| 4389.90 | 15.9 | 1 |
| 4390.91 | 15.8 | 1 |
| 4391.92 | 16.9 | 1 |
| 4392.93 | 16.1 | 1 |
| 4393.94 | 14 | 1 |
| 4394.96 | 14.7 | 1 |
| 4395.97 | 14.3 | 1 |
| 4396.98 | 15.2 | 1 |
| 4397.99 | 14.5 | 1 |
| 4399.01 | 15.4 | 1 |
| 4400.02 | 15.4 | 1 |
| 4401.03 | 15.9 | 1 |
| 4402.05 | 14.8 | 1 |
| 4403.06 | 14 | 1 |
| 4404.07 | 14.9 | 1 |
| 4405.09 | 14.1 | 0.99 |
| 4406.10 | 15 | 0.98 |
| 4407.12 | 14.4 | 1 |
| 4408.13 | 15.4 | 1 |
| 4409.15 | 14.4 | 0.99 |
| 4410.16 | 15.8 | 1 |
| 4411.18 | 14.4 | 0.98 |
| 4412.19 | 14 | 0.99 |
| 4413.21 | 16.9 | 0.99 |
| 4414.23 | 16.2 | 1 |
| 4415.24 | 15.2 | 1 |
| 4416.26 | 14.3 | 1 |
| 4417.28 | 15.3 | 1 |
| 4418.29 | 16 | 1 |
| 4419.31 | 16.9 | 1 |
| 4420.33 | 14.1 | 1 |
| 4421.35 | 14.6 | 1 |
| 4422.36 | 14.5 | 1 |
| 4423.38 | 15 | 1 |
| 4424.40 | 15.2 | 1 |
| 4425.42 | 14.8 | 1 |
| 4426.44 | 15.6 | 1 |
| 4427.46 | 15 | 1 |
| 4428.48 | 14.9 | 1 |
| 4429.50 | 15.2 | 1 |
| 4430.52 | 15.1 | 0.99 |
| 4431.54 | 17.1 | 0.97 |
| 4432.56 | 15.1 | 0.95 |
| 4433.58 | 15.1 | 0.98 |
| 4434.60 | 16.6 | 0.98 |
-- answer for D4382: 14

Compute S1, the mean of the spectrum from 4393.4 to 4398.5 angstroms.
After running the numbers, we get 14.5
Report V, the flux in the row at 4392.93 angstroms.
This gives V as 16.1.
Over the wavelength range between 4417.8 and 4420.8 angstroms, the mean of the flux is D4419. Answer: 15.7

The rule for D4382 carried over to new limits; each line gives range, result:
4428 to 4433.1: 14.9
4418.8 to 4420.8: 14.1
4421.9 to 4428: 14.5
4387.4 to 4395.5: 13.8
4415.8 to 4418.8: 14.3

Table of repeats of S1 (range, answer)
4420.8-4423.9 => 14.7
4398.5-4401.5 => 15.6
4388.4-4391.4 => 15.6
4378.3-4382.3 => 14.8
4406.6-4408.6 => 14.9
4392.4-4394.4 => 15.1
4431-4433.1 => 16.1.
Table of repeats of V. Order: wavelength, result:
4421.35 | 14.6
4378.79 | 15.2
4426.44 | 15.6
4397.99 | 14.5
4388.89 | 15.1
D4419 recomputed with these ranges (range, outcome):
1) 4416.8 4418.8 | 15.7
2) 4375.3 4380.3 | 15.4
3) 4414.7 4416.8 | 14.8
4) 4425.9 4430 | 15.2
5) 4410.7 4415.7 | 15.4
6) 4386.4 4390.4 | 15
